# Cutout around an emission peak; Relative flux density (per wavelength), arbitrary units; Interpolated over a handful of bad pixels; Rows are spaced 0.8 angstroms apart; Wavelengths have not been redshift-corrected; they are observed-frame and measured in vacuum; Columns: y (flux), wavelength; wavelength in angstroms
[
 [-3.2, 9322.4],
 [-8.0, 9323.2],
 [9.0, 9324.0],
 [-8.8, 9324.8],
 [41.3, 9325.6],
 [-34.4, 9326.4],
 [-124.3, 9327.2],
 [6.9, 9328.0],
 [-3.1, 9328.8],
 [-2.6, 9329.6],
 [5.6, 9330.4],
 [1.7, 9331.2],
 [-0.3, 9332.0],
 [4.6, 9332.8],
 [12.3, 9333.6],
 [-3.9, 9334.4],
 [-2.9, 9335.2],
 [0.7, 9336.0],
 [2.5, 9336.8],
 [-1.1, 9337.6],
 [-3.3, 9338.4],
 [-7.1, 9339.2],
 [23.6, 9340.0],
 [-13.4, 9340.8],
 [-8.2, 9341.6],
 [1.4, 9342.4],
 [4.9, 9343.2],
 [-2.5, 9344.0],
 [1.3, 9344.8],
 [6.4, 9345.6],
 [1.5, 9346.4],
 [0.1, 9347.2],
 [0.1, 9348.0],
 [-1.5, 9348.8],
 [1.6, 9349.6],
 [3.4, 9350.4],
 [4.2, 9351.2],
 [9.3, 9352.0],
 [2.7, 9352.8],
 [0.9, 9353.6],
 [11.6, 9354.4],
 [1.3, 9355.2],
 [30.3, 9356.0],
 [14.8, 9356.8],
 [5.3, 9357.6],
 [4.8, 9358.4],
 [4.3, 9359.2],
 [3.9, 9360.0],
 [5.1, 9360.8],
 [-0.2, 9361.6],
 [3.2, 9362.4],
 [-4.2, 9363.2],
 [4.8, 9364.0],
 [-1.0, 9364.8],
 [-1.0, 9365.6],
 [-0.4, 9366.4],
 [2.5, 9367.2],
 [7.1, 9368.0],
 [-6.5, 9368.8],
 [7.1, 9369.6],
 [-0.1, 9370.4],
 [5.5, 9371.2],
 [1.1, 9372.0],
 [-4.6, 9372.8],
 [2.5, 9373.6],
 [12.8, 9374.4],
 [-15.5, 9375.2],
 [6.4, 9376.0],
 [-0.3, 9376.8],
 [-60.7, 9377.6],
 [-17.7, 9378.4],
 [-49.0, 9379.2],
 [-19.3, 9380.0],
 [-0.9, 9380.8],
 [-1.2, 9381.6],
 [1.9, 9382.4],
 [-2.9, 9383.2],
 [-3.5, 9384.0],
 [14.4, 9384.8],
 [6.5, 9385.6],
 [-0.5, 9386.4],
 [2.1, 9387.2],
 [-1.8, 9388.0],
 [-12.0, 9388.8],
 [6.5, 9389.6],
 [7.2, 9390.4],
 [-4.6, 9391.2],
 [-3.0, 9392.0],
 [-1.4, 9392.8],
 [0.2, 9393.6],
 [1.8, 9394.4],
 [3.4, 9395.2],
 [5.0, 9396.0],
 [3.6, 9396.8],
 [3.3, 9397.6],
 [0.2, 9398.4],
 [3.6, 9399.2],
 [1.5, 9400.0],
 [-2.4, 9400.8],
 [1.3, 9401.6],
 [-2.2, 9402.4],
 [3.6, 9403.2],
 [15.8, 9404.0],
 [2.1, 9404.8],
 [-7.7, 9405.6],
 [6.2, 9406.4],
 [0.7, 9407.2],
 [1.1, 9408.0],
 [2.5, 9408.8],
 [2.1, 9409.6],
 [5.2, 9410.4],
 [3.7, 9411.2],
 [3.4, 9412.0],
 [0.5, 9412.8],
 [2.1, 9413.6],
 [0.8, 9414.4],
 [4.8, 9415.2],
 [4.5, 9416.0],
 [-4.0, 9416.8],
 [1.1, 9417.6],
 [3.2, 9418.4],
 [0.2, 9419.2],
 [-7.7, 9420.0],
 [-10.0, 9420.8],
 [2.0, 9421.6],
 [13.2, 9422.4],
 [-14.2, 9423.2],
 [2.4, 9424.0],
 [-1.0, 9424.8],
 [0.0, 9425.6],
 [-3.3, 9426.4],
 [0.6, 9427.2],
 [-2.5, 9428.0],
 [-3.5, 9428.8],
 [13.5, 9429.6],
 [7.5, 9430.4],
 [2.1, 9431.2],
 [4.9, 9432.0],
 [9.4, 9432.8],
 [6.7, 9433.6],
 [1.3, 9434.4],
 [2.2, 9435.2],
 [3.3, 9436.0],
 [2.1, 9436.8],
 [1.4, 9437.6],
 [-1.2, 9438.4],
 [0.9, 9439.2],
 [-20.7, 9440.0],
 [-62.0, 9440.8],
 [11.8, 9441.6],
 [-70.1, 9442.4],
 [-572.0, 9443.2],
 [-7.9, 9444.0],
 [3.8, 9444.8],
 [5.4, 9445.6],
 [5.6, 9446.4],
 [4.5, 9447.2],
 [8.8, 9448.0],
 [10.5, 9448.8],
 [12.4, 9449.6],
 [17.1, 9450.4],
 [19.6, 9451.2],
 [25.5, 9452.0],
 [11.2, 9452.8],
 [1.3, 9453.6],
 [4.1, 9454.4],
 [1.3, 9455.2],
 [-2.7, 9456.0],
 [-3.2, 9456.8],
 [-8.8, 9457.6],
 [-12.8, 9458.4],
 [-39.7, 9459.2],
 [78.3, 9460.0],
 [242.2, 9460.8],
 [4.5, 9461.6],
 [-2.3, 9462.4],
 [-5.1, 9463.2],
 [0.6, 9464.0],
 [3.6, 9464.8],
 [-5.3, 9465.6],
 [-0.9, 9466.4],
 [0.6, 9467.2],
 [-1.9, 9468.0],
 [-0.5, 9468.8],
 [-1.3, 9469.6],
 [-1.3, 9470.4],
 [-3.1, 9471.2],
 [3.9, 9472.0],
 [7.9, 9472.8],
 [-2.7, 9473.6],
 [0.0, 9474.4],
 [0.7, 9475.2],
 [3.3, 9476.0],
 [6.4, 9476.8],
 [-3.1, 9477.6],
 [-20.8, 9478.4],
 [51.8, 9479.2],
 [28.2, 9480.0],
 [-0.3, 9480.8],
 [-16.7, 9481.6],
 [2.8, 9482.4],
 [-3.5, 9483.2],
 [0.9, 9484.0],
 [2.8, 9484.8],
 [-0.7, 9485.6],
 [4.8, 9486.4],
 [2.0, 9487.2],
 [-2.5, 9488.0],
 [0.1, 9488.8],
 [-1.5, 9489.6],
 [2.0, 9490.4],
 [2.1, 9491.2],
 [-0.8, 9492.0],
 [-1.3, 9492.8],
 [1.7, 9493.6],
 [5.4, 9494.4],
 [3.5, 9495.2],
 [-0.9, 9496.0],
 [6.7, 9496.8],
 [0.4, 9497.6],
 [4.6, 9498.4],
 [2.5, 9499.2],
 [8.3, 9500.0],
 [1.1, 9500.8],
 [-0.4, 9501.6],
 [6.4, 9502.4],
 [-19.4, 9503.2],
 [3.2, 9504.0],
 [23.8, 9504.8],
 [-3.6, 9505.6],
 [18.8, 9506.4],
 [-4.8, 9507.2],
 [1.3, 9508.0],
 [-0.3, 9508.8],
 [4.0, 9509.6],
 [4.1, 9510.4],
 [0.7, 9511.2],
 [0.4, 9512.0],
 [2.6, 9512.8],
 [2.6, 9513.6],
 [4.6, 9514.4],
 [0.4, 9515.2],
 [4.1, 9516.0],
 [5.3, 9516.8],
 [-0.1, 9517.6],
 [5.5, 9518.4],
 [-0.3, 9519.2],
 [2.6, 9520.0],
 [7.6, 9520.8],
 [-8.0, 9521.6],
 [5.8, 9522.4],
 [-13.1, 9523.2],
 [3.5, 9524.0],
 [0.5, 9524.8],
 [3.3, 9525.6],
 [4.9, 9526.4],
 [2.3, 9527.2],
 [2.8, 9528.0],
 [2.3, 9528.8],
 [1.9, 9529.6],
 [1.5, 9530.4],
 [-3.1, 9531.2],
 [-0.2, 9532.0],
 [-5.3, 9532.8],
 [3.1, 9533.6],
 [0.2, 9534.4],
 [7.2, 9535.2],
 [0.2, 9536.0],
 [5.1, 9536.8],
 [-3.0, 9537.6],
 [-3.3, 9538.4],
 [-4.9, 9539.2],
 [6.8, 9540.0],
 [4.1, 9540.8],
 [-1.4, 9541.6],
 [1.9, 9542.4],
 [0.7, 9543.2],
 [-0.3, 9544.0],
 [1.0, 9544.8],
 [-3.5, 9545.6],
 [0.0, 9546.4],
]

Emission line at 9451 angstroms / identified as H-beta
